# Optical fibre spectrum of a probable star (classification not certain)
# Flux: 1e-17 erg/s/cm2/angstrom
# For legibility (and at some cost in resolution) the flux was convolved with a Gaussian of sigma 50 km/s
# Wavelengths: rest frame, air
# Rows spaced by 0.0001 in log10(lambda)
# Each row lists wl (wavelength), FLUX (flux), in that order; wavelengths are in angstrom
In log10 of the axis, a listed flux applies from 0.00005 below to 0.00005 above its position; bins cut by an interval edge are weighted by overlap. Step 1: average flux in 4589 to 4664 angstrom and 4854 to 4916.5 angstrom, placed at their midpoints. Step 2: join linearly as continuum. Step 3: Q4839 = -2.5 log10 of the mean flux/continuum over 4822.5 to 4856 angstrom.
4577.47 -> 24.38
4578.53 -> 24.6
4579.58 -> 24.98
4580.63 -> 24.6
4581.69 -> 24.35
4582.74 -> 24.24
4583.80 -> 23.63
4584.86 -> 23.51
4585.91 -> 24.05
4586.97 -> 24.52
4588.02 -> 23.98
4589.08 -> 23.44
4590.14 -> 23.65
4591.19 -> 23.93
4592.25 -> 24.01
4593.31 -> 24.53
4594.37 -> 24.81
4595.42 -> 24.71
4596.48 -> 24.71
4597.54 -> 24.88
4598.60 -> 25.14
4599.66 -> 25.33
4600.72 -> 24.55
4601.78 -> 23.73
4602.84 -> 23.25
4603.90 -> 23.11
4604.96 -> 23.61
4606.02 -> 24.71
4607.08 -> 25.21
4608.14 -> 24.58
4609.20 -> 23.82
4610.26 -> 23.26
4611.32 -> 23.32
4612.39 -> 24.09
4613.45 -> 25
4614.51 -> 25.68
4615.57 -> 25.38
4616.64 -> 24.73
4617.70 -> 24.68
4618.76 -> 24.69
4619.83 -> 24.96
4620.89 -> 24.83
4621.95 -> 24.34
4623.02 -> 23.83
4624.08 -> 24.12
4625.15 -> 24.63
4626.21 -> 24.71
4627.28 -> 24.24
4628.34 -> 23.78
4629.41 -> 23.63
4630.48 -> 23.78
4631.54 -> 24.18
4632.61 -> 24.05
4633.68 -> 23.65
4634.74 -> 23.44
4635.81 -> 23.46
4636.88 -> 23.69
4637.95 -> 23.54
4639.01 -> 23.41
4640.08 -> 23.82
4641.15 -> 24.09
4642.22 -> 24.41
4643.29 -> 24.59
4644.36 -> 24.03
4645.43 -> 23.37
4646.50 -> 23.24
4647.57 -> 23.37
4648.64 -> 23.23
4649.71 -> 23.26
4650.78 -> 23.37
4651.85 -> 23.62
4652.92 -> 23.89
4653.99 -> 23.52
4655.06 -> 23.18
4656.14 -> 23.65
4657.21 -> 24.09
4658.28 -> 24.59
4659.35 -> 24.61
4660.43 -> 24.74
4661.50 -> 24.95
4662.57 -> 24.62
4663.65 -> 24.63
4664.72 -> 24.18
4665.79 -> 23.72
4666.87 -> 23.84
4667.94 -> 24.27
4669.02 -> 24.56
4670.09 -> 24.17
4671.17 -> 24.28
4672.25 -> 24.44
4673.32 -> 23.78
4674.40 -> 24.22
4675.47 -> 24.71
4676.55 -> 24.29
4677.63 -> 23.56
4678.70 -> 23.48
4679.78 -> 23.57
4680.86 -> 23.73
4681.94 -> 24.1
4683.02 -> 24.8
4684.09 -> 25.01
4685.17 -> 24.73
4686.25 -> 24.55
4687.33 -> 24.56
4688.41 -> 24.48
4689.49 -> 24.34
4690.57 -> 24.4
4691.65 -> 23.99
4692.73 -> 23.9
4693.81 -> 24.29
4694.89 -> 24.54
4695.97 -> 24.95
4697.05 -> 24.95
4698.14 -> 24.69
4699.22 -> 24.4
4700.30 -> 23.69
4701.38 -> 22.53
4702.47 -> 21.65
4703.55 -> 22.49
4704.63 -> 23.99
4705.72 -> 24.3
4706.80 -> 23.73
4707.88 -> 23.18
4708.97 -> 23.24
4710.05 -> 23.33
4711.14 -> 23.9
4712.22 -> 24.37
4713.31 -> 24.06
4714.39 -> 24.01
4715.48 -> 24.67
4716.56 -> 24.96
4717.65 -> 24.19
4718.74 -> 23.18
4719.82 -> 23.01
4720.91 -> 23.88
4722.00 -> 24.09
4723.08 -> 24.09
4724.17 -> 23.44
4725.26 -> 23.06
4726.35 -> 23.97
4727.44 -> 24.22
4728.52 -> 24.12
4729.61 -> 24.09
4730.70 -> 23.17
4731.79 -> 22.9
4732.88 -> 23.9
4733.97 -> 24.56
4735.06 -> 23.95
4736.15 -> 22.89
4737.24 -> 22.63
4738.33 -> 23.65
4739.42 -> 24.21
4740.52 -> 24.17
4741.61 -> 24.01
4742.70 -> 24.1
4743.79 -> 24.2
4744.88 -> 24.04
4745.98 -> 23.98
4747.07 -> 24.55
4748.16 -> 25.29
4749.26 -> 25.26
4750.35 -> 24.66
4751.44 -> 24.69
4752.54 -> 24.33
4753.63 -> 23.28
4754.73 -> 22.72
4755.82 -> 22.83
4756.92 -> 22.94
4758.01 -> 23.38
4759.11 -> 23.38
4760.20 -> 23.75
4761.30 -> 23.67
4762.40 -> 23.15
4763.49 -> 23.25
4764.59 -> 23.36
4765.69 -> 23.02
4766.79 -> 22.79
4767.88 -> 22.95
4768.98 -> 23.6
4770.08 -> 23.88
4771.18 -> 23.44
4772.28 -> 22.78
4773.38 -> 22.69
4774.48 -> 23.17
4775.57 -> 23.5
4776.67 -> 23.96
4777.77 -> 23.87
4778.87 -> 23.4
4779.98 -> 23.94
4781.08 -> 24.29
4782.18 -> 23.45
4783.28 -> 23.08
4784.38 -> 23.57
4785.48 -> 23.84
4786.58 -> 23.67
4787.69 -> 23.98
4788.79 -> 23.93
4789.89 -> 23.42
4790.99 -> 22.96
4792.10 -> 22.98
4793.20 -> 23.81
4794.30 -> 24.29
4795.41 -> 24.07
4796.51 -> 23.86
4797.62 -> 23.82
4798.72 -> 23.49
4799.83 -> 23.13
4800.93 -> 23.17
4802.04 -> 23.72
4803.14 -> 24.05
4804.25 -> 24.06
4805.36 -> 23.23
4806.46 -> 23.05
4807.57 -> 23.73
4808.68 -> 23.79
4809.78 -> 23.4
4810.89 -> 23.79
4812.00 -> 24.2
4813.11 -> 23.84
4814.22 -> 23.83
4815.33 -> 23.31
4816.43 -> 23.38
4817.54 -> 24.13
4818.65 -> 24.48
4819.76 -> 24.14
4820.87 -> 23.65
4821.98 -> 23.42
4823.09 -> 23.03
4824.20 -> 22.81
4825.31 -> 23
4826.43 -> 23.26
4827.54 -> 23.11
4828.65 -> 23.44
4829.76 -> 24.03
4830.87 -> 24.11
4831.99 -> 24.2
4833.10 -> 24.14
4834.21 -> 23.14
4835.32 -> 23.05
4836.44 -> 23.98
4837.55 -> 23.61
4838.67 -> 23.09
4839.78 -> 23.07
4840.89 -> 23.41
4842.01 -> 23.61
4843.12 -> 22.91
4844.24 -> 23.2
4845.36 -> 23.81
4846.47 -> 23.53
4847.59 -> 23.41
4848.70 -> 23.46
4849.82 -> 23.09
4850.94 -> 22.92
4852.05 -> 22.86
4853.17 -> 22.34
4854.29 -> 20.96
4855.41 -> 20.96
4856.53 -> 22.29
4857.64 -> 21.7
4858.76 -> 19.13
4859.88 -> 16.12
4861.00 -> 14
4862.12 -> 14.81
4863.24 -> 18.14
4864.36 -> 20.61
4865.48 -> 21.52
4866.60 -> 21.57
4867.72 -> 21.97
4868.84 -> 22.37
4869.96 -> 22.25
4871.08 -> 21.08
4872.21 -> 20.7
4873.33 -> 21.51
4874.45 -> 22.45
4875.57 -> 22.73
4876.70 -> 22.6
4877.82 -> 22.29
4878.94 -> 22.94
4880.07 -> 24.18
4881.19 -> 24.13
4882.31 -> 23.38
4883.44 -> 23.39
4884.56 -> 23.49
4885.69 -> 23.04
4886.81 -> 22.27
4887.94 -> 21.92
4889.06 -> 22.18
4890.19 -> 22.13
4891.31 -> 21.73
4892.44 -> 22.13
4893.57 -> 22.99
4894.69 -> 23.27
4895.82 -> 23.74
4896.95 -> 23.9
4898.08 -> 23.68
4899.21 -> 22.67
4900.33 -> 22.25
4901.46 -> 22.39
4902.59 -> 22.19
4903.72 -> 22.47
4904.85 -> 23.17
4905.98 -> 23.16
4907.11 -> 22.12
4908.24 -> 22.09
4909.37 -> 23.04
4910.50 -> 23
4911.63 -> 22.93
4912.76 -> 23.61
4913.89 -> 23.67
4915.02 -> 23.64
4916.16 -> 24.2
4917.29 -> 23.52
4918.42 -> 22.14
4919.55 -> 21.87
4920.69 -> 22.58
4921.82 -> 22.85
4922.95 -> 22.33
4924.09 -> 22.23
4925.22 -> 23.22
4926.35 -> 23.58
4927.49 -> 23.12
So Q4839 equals -0.04 mag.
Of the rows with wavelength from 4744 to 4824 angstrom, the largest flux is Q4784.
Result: 25.29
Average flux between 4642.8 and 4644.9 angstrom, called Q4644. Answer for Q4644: 24.3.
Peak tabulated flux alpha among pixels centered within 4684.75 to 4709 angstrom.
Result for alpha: 24.95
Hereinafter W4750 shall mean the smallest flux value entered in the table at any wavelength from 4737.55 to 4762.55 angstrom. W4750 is 22.72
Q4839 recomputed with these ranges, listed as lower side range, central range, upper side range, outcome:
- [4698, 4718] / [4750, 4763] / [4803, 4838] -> 0.01 mag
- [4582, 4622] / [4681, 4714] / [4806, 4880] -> -0.02 mag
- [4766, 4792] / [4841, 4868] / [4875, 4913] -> 0.09 mag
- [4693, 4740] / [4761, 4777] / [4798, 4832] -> 0.02 mag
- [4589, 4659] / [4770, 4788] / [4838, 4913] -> -0.03 mag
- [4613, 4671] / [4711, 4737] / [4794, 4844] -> 0.00 mag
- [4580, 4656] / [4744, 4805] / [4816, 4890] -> -0.03 mag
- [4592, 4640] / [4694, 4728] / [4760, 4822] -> 0.00 mag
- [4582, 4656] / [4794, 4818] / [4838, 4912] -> -0.05 mag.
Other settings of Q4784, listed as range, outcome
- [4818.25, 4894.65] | 24.48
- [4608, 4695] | 25.68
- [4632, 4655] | 24.59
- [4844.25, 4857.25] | 23.81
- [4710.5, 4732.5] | 24.96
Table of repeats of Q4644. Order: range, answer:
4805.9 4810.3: 23.5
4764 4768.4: 23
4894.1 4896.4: 23.5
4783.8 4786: 23.7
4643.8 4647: 23.5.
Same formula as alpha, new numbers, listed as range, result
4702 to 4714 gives 24.37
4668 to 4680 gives 24.71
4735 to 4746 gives 24.21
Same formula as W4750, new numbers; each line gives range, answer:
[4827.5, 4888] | 14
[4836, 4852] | 22.91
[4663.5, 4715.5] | 21.65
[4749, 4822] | 22.69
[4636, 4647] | 23.24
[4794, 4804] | 23.13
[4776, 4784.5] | 23.08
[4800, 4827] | 22.81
